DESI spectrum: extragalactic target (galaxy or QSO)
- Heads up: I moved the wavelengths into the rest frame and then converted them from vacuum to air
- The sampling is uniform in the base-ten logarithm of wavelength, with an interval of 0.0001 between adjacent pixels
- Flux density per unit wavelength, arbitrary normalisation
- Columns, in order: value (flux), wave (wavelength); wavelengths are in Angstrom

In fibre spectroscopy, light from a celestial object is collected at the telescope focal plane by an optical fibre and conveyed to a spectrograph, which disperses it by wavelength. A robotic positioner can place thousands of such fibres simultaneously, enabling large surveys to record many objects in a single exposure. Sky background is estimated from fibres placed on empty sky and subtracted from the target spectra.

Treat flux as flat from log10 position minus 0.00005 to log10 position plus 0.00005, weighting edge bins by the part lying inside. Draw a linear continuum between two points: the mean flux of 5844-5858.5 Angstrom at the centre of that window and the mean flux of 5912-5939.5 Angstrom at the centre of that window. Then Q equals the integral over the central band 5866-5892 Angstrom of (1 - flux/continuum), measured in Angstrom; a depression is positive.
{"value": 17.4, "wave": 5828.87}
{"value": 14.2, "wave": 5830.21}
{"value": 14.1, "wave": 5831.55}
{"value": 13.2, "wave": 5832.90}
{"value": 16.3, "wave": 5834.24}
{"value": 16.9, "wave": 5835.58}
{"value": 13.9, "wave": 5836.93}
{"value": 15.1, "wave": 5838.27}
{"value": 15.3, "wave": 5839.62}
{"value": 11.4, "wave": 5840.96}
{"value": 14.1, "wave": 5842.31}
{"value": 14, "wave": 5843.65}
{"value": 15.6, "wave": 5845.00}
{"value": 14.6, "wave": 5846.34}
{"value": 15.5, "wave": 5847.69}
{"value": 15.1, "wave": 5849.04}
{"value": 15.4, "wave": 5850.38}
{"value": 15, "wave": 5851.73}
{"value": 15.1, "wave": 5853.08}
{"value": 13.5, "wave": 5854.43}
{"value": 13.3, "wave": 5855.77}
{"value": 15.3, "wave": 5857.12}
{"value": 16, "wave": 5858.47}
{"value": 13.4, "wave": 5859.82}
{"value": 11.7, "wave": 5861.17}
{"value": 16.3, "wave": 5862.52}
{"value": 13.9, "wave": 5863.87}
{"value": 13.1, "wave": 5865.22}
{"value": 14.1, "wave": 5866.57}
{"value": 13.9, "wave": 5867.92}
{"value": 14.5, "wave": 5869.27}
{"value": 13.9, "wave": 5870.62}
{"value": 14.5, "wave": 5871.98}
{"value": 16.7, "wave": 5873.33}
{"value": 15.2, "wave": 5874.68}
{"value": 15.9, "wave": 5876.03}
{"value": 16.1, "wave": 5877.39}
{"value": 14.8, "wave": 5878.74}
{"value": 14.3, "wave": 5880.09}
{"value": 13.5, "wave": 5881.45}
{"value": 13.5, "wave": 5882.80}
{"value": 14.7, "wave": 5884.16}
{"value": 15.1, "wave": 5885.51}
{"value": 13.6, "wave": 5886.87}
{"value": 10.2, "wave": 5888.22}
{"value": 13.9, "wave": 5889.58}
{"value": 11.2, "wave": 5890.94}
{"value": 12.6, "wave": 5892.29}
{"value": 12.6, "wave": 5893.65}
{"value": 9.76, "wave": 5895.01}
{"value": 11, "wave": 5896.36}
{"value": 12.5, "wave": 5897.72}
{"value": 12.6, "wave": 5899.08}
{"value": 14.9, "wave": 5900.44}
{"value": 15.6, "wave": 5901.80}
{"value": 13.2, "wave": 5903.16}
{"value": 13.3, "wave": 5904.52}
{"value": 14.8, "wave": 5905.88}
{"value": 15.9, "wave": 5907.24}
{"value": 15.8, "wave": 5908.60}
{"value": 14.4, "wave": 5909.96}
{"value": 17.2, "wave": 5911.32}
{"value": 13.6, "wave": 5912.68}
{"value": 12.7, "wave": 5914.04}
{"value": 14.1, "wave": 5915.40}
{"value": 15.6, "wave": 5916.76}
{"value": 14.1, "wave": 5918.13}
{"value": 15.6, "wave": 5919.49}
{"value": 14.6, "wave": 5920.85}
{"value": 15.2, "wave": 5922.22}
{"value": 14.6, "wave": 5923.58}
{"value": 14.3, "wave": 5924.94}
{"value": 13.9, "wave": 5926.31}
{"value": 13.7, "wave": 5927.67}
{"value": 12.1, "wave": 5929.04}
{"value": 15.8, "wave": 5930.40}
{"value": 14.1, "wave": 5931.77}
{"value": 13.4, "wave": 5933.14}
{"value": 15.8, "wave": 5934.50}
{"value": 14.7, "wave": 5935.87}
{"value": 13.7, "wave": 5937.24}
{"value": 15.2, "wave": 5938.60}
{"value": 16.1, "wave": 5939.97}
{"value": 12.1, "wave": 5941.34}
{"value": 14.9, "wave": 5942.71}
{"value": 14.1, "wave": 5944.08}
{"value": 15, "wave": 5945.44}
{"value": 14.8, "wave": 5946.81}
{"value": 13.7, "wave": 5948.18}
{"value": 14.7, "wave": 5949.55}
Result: 0.9 Angstrom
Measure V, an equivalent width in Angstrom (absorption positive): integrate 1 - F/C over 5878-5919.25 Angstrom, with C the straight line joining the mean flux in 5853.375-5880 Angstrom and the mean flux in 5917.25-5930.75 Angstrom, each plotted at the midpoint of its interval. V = 2.0 Angstrom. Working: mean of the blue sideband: 14.5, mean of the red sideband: 14.4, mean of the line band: 13.7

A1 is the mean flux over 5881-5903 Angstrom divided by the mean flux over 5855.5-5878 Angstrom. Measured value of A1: 0.9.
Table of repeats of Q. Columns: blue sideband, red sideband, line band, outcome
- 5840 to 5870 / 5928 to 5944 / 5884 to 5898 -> 1.89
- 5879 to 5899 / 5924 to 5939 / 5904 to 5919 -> -1.28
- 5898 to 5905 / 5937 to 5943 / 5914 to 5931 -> -0.27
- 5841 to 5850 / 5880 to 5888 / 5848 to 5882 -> -0.87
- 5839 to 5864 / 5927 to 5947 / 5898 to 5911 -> -0.11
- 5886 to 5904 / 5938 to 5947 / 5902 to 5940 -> -2.40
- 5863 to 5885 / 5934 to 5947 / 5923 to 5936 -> 0.35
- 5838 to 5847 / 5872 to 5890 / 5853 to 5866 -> 0.20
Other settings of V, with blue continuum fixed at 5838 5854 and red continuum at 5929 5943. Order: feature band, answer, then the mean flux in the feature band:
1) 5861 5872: 0.4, 14.1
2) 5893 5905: 1.4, 12.8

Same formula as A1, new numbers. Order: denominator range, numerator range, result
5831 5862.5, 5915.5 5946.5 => 1.00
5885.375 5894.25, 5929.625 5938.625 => 1.16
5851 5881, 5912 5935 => 0.98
